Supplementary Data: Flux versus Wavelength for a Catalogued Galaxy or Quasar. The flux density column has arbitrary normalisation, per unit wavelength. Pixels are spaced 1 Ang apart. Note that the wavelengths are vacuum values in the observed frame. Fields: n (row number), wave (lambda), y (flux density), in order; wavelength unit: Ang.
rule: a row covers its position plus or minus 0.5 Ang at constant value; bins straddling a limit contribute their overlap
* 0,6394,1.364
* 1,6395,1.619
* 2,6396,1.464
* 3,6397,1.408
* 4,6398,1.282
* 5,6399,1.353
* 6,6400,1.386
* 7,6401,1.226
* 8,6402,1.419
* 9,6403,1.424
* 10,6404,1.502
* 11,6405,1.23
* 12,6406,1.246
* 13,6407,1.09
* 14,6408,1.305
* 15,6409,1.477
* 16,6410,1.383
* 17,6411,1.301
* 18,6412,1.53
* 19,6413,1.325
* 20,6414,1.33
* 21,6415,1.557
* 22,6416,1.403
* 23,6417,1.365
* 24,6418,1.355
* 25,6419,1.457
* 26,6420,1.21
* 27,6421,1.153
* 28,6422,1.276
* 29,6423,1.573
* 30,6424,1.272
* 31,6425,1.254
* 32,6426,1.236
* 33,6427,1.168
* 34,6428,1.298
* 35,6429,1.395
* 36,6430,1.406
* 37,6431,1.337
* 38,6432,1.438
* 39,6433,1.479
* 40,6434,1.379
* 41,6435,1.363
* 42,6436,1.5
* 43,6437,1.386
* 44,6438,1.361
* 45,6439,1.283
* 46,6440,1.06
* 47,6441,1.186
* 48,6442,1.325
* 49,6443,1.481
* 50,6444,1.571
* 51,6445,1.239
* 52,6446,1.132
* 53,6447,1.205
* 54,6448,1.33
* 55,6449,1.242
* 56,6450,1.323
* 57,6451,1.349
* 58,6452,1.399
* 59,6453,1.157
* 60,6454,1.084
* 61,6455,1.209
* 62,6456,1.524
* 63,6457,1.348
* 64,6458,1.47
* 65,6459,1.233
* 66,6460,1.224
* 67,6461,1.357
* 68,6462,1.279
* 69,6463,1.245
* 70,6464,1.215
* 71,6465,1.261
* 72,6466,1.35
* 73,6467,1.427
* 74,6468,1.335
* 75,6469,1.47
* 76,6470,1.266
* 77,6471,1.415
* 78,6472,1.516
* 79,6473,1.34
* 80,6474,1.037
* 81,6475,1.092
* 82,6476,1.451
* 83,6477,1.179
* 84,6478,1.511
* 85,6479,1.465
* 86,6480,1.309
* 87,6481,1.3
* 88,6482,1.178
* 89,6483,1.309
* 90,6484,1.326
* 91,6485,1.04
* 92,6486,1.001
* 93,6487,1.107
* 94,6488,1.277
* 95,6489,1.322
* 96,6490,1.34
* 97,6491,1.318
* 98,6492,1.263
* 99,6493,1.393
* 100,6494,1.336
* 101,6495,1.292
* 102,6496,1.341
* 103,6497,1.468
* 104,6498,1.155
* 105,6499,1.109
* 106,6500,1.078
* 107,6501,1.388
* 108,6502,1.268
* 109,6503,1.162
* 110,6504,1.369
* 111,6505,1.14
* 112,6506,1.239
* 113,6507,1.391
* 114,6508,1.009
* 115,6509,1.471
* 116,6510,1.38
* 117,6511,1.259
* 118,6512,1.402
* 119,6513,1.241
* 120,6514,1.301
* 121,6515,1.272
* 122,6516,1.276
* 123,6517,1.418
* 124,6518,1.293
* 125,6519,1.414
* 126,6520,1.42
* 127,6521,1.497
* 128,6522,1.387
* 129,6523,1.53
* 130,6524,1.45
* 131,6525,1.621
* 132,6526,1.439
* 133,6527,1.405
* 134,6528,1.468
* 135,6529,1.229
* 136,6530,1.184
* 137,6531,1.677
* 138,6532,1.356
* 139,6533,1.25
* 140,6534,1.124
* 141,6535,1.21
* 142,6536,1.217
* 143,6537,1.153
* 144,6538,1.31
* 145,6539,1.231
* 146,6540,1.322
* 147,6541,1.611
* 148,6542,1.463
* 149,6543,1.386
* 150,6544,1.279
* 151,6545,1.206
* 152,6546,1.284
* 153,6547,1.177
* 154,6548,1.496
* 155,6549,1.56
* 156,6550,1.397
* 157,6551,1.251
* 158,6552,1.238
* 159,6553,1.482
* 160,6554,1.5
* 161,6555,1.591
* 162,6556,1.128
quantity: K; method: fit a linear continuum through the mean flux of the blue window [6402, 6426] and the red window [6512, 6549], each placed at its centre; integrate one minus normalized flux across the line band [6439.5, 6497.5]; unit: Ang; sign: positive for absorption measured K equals 2.3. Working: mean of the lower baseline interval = 1.35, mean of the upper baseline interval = 1.35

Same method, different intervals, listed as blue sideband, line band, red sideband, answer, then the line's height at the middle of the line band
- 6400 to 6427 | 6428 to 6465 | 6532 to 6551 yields 0.4 Ang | 1.33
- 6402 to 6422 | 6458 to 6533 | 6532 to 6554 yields 0.9 Ang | 1.33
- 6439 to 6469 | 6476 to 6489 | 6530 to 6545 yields 0.4 Ang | 1.31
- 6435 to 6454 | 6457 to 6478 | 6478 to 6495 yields -0.4 Ang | 1.29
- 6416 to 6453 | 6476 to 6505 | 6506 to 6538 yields 1.4 Ang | 1.34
